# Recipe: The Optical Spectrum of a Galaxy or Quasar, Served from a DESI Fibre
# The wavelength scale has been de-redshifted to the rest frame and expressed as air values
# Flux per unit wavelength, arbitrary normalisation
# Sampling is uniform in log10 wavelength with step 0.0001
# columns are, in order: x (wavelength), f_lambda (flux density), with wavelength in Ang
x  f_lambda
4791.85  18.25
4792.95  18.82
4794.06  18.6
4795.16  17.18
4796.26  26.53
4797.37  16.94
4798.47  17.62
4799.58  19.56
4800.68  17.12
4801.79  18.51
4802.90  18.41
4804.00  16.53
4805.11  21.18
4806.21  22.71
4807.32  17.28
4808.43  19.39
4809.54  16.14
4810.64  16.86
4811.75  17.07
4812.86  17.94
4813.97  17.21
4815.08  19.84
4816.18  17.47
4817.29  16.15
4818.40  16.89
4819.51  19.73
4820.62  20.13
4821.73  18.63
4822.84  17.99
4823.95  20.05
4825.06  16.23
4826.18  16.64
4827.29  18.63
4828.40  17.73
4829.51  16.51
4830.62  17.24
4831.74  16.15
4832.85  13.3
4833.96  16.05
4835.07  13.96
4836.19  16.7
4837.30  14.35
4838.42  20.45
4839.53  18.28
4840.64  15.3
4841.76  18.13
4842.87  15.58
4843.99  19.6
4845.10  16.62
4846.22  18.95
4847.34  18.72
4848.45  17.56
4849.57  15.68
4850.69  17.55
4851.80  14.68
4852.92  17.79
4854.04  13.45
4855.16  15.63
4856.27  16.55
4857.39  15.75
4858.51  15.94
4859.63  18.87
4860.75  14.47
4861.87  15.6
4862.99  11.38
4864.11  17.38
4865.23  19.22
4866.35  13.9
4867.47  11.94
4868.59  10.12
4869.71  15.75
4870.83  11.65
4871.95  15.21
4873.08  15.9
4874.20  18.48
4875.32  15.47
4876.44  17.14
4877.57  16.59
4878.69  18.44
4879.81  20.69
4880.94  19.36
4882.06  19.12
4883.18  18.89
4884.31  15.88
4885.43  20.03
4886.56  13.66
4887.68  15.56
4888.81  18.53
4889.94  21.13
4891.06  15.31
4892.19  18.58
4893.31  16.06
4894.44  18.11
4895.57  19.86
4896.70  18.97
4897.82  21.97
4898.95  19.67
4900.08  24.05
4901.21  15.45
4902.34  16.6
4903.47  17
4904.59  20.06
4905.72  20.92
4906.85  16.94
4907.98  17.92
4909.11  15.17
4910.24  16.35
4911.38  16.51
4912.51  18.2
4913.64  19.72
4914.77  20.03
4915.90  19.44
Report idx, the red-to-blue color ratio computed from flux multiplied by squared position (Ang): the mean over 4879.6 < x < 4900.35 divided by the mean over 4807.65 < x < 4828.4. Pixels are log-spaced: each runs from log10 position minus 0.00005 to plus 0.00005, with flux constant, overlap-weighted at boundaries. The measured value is 1.07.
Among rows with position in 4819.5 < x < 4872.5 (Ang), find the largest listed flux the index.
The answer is 20.45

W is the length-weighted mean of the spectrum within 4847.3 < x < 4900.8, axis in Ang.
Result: 16.9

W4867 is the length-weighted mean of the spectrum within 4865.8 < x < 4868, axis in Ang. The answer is 12.9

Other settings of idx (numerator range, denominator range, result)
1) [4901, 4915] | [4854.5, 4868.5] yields 1.18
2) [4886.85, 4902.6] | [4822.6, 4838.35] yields 1.14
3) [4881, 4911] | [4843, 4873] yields 1.17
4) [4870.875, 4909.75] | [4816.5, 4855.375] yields 1.07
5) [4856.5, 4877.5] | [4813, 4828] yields 0.86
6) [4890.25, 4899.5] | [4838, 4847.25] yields 1.07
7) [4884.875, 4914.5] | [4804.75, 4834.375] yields 1.06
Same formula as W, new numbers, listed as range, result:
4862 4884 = 16.1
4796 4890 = 17.1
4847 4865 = 16.1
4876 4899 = 18.2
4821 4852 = 17.1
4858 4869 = 14.9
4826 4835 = 16.4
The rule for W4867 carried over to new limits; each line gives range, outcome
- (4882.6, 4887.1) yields 17.1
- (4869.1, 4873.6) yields 14.6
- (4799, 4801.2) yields 18.4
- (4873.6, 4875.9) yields 17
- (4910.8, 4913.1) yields 17.3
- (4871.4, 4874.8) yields 16.5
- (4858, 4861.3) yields 16.4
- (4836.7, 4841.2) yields 17.1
